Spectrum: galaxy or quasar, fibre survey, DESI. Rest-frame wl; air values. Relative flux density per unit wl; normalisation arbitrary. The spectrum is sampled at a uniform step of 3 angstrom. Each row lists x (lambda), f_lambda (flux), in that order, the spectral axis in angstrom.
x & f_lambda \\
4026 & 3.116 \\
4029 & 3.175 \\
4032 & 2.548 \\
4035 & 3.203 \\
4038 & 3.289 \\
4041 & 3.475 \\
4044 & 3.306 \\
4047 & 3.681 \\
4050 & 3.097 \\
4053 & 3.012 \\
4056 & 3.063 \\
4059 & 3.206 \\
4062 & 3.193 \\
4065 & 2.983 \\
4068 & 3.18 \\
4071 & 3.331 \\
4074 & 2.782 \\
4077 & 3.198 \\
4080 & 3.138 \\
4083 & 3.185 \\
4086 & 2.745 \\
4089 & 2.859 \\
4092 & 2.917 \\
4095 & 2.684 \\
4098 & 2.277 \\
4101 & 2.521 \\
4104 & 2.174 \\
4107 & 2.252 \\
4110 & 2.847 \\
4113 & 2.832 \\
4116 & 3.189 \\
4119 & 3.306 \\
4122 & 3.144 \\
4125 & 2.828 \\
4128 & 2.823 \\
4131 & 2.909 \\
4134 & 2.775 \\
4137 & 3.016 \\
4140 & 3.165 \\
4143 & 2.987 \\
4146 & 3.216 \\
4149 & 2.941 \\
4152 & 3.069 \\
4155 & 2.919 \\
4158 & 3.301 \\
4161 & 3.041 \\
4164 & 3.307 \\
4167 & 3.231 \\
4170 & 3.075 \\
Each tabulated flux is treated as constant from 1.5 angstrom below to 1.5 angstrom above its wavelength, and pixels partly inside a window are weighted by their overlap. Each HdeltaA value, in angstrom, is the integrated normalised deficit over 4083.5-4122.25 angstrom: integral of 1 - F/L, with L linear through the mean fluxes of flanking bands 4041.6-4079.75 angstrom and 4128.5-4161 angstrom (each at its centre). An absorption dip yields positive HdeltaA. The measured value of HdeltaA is 4.38 angstrom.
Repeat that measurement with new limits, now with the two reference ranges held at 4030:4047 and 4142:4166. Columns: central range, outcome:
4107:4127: 1.1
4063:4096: 1.7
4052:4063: 0.2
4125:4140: 1.1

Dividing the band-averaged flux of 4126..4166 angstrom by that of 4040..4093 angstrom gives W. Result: 0.97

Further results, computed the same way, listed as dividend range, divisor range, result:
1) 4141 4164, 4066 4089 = 1.01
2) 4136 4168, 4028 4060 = 0.98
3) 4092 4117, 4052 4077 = 0.84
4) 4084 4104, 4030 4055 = 0.83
